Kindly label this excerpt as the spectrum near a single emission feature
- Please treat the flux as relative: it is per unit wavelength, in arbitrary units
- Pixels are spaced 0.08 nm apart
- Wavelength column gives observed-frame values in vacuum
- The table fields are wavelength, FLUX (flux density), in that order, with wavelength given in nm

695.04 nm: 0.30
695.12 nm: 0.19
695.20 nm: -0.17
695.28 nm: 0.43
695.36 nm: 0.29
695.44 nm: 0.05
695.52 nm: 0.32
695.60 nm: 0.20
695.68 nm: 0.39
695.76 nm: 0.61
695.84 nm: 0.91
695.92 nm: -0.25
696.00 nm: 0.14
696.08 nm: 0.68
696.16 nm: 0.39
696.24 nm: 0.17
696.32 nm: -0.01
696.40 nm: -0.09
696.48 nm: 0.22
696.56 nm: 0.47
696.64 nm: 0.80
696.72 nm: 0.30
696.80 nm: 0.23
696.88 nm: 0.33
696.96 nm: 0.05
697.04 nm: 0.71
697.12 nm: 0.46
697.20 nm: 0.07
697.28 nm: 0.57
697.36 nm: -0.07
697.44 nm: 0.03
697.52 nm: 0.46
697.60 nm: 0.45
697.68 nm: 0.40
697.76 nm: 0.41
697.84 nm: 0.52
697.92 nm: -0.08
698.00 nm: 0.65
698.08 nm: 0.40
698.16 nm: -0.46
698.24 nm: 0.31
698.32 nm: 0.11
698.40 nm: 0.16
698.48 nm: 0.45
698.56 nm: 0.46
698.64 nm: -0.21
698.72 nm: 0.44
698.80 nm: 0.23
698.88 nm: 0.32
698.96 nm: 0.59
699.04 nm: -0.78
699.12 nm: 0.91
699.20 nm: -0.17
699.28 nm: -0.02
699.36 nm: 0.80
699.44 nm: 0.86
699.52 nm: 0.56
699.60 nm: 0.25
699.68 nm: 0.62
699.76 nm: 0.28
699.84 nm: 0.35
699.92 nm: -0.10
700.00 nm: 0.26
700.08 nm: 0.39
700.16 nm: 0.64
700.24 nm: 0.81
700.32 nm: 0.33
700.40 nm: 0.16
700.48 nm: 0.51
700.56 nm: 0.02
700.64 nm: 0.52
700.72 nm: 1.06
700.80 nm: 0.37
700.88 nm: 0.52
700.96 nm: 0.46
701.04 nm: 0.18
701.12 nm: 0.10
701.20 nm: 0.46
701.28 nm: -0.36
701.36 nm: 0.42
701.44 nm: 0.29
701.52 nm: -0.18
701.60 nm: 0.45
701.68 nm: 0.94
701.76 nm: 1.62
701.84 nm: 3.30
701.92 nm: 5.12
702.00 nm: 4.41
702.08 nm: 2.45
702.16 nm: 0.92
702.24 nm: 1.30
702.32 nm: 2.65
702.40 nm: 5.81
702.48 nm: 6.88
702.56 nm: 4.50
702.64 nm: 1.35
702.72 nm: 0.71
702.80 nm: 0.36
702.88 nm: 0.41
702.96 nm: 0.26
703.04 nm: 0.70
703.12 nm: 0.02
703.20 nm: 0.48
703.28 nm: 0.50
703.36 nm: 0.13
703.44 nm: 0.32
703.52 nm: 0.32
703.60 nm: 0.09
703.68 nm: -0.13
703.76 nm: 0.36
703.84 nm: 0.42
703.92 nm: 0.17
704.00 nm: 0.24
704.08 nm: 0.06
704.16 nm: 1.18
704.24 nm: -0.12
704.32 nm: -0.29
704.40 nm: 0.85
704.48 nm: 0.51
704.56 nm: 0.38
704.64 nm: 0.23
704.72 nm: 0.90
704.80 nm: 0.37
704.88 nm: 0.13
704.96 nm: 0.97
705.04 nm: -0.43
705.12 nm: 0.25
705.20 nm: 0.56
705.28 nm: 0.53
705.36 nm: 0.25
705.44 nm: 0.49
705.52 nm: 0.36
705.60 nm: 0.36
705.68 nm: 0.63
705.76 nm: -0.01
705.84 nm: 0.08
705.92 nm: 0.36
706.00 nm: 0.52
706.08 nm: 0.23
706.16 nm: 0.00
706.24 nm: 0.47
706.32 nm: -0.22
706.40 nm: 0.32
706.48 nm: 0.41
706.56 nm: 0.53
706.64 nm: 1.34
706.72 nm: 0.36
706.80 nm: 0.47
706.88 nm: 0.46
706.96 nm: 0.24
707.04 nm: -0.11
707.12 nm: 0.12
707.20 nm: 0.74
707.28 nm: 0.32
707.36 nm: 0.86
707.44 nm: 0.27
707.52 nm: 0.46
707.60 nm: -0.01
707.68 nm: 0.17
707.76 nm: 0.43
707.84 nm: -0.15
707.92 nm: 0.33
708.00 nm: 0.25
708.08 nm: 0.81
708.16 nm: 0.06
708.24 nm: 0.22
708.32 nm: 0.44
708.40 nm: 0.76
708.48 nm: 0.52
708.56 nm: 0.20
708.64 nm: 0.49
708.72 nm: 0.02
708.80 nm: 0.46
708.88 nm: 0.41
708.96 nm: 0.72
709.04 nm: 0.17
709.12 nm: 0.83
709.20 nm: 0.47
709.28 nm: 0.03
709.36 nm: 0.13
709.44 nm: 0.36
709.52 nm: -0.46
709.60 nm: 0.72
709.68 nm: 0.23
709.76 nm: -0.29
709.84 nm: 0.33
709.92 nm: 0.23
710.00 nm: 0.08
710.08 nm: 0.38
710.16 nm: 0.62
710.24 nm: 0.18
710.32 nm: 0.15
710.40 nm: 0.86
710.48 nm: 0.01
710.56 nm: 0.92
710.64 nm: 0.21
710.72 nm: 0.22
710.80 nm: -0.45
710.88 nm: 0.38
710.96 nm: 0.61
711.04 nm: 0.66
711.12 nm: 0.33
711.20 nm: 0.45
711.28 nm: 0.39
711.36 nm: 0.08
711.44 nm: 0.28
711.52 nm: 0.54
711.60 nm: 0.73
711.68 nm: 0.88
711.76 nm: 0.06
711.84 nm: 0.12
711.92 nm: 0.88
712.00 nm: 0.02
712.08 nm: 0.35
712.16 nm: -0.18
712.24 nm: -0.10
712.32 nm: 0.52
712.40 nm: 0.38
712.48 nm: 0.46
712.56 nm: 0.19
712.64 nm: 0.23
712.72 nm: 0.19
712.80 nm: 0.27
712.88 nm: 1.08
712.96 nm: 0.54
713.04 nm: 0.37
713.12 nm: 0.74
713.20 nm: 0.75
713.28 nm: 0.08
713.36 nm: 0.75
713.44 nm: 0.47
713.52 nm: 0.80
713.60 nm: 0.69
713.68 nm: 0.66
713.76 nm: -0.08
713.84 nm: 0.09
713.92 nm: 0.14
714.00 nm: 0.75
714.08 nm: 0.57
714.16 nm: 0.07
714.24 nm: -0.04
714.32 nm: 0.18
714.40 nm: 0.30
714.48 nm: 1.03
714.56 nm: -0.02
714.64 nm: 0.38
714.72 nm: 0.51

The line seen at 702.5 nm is [O II]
